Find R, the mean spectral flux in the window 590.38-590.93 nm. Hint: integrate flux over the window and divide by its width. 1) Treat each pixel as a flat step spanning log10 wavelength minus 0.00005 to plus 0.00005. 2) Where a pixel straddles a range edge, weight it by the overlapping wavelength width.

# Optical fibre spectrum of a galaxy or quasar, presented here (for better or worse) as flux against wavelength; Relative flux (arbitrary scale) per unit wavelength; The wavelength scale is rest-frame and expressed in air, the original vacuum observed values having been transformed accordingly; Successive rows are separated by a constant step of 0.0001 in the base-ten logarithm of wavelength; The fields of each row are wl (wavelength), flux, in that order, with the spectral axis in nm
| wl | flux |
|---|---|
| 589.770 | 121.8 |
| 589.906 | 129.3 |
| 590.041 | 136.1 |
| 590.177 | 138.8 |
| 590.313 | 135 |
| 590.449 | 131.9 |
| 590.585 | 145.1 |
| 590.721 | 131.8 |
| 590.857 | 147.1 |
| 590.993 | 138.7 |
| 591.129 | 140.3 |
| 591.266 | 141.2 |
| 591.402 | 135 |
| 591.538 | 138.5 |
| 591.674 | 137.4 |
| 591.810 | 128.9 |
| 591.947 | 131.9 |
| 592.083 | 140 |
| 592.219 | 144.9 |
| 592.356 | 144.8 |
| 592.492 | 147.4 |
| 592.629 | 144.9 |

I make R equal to 139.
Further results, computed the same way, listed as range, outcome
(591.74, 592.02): 131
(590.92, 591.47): 139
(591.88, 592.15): 136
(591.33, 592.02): 135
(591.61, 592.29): 137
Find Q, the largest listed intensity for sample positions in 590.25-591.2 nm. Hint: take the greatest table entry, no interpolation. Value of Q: 147.1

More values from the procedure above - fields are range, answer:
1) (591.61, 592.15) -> 140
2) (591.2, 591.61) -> 141.2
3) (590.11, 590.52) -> 138.8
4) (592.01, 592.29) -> 144.9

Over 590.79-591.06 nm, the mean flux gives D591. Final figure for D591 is 143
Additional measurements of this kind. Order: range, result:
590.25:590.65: 137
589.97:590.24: 138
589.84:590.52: 134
